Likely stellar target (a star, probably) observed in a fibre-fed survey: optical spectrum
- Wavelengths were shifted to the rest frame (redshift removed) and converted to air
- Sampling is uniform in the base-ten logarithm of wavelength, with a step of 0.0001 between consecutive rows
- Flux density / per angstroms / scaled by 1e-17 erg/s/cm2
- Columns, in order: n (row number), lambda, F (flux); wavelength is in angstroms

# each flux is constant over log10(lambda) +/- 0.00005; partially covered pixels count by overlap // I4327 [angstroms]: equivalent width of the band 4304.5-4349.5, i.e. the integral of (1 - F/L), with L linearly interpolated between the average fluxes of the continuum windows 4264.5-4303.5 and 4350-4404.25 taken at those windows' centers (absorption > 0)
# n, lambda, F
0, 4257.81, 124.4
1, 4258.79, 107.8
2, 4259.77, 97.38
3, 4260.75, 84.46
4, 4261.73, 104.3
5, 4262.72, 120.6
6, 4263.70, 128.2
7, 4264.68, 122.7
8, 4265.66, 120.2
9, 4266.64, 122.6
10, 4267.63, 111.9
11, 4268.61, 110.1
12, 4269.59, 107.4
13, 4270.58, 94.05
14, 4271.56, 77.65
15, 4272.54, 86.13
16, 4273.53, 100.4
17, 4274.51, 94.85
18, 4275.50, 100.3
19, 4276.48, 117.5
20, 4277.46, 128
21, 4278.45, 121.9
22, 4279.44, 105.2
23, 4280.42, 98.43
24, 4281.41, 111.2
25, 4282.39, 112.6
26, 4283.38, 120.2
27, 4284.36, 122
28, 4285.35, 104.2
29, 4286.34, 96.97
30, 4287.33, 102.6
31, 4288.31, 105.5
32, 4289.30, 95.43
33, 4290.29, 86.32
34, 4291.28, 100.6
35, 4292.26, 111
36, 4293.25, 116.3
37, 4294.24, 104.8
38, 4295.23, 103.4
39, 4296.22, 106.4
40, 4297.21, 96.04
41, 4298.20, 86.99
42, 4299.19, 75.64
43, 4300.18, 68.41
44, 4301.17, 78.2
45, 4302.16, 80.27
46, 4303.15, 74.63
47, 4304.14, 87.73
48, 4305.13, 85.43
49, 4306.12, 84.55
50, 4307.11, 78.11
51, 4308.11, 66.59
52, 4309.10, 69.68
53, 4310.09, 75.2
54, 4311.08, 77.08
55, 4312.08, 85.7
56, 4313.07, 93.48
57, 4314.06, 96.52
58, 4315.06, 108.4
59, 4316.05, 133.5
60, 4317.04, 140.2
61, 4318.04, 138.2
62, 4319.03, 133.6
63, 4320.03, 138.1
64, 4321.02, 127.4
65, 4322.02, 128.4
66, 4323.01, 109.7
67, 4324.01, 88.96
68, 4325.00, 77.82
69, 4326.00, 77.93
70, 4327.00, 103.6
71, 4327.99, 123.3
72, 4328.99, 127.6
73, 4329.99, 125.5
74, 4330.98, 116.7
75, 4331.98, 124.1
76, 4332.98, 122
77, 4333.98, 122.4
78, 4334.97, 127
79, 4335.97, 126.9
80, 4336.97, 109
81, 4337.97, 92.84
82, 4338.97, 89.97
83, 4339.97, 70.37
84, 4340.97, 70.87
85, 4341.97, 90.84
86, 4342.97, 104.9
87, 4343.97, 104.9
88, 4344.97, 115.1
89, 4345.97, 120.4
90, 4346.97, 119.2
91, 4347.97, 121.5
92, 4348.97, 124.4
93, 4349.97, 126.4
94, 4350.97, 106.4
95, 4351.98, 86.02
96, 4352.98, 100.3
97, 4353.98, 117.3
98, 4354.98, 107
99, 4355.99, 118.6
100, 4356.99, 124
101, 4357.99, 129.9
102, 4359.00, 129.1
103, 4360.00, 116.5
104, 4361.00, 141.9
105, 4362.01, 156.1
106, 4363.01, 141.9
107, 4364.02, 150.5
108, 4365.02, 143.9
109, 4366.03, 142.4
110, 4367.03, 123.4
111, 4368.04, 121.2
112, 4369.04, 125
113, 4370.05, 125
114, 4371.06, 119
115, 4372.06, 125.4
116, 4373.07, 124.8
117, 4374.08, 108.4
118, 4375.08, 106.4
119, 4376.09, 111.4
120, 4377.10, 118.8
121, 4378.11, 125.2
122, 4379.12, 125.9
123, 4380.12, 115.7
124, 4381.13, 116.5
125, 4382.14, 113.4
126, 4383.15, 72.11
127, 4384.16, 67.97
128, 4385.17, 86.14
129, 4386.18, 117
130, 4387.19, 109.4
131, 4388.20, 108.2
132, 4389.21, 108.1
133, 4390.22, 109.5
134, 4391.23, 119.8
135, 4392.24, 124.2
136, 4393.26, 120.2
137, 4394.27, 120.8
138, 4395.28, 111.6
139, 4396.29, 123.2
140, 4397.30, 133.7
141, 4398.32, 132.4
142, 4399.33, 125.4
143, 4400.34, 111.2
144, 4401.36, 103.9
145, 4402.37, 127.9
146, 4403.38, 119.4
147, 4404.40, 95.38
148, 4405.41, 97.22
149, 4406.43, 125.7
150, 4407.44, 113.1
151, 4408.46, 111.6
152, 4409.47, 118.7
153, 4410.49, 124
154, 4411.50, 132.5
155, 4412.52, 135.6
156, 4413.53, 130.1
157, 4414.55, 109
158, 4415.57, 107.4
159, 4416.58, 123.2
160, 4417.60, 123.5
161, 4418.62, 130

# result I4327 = 1.5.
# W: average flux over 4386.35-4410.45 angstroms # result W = 116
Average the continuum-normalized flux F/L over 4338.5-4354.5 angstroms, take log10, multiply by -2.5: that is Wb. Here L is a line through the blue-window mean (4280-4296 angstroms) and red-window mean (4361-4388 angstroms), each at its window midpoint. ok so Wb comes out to 0.105 mag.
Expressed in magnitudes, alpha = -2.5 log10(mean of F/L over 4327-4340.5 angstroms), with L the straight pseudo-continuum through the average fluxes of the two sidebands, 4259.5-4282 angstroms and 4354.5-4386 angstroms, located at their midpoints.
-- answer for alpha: 0.02 mag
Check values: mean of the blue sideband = 107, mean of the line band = 113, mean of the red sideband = 120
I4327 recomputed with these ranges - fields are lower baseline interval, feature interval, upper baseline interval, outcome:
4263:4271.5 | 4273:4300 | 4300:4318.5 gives -0.3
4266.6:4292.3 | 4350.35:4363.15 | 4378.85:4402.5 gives -1.2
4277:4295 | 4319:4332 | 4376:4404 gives -0.4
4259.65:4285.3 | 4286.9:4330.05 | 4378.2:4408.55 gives 4.1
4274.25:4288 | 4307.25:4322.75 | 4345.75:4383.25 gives 1.1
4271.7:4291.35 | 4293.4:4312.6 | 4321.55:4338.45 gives 4.3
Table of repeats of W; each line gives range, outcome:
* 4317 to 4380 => 117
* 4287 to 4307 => 92.2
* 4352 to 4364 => 125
